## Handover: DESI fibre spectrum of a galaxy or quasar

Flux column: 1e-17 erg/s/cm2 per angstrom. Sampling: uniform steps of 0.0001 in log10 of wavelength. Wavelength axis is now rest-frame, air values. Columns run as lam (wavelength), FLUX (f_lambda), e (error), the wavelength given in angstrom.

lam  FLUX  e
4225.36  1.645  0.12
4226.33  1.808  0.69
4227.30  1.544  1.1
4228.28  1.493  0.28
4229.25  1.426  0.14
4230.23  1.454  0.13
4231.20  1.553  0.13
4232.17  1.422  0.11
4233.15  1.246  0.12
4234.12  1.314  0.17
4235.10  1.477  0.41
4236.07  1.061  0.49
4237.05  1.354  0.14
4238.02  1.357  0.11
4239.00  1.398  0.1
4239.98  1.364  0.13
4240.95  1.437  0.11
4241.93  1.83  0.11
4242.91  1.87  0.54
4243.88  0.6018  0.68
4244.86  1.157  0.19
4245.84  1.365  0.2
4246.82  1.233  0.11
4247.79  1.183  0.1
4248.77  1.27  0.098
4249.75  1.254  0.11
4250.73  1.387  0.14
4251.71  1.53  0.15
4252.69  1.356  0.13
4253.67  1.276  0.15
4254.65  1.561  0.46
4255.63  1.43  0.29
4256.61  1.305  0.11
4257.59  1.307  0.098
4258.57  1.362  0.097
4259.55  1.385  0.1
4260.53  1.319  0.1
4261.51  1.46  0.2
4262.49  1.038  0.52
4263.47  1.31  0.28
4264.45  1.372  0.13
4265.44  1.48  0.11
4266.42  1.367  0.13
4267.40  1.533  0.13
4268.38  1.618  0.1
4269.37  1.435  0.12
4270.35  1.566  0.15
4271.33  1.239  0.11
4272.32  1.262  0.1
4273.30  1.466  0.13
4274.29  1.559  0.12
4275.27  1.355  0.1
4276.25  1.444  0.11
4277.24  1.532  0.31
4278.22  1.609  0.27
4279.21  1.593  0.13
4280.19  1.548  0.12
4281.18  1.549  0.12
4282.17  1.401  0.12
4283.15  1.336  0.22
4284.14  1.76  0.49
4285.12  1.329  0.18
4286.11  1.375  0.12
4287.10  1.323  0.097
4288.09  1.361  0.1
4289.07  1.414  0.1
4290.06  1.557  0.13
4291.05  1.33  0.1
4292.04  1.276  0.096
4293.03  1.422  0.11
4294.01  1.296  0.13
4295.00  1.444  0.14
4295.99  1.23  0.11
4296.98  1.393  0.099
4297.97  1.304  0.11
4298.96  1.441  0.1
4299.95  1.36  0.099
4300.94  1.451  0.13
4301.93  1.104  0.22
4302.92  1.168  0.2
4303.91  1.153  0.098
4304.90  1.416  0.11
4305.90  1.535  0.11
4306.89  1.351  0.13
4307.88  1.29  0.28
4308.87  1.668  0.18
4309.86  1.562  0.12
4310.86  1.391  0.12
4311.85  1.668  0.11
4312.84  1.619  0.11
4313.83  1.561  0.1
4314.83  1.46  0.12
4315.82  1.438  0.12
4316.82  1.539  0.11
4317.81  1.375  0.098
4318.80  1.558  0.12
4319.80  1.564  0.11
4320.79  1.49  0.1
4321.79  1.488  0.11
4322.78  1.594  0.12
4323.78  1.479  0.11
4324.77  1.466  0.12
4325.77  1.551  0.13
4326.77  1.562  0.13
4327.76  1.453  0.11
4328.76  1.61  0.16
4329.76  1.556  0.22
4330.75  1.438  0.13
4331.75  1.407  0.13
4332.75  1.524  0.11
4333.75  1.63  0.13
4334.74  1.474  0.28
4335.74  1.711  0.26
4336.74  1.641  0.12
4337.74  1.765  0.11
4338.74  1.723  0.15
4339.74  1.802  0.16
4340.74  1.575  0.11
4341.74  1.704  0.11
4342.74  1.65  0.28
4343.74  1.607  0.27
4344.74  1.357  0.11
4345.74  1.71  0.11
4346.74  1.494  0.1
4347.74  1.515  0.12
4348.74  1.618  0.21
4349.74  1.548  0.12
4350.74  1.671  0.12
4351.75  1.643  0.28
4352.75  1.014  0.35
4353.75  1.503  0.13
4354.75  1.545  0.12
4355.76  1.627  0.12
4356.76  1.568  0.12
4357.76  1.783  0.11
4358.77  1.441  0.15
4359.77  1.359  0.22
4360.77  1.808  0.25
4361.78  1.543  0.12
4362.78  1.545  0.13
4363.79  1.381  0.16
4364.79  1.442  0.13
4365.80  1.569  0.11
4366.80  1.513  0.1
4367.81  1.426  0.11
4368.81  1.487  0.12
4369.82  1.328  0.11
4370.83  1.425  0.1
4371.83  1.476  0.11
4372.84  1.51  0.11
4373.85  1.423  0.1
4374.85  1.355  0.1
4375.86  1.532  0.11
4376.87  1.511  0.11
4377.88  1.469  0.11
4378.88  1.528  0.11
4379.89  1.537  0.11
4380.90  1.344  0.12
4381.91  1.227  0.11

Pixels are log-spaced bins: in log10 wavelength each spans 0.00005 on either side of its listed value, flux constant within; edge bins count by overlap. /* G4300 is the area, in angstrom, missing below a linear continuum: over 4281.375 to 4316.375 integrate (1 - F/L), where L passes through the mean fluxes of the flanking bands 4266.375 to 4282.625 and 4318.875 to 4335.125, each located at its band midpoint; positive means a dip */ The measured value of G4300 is 2.1 angstrom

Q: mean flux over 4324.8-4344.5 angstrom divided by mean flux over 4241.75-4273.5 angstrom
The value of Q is 1.2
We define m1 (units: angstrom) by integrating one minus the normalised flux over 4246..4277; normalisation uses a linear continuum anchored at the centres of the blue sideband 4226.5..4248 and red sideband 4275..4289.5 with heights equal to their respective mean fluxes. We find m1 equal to 1.0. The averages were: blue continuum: 1.38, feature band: 1.38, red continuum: 1.46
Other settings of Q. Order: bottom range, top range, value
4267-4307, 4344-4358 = 1.09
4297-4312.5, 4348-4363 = 1.11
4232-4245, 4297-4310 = 1.01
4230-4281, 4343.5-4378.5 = 1.08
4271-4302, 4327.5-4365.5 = 1.11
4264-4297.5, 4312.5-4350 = 1.09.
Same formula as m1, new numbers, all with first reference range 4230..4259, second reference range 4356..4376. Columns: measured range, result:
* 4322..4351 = -2.3 angstrom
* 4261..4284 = -0.9 angstrom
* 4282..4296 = 0.1 angstrom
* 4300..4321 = -0.2 angstrom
